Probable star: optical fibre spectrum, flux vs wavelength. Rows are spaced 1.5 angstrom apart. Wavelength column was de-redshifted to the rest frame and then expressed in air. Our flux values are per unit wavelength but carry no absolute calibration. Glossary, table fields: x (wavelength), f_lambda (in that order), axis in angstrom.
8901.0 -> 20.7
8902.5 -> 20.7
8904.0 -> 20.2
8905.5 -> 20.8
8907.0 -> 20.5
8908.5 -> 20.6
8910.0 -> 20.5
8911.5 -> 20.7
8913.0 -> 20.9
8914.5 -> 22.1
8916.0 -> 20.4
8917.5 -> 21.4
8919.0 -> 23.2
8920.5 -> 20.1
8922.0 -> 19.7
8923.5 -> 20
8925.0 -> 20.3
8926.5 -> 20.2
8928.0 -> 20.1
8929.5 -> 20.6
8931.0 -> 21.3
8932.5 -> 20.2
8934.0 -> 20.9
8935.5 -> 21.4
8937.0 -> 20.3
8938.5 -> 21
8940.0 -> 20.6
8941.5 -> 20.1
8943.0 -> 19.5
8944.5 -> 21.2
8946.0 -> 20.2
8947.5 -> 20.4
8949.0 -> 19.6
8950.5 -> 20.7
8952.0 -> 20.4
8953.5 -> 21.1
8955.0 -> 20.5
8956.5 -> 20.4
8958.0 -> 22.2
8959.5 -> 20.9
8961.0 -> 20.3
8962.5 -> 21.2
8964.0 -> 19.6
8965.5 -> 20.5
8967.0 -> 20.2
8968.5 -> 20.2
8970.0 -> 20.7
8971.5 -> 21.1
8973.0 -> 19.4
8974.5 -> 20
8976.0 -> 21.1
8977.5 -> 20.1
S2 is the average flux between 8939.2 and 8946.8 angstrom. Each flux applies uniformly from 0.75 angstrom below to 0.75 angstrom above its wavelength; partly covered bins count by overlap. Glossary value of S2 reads 20.3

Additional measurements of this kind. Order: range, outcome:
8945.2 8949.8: 20.1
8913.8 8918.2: 21.3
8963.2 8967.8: 20.1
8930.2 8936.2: 20.9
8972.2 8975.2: 19.7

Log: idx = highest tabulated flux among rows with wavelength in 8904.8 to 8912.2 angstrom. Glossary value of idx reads 20.8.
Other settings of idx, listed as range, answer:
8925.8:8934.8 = 21.3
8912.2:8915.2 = 22.1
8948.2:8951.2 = 20.7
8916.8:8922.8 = 23.2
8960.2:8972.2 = 21.2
